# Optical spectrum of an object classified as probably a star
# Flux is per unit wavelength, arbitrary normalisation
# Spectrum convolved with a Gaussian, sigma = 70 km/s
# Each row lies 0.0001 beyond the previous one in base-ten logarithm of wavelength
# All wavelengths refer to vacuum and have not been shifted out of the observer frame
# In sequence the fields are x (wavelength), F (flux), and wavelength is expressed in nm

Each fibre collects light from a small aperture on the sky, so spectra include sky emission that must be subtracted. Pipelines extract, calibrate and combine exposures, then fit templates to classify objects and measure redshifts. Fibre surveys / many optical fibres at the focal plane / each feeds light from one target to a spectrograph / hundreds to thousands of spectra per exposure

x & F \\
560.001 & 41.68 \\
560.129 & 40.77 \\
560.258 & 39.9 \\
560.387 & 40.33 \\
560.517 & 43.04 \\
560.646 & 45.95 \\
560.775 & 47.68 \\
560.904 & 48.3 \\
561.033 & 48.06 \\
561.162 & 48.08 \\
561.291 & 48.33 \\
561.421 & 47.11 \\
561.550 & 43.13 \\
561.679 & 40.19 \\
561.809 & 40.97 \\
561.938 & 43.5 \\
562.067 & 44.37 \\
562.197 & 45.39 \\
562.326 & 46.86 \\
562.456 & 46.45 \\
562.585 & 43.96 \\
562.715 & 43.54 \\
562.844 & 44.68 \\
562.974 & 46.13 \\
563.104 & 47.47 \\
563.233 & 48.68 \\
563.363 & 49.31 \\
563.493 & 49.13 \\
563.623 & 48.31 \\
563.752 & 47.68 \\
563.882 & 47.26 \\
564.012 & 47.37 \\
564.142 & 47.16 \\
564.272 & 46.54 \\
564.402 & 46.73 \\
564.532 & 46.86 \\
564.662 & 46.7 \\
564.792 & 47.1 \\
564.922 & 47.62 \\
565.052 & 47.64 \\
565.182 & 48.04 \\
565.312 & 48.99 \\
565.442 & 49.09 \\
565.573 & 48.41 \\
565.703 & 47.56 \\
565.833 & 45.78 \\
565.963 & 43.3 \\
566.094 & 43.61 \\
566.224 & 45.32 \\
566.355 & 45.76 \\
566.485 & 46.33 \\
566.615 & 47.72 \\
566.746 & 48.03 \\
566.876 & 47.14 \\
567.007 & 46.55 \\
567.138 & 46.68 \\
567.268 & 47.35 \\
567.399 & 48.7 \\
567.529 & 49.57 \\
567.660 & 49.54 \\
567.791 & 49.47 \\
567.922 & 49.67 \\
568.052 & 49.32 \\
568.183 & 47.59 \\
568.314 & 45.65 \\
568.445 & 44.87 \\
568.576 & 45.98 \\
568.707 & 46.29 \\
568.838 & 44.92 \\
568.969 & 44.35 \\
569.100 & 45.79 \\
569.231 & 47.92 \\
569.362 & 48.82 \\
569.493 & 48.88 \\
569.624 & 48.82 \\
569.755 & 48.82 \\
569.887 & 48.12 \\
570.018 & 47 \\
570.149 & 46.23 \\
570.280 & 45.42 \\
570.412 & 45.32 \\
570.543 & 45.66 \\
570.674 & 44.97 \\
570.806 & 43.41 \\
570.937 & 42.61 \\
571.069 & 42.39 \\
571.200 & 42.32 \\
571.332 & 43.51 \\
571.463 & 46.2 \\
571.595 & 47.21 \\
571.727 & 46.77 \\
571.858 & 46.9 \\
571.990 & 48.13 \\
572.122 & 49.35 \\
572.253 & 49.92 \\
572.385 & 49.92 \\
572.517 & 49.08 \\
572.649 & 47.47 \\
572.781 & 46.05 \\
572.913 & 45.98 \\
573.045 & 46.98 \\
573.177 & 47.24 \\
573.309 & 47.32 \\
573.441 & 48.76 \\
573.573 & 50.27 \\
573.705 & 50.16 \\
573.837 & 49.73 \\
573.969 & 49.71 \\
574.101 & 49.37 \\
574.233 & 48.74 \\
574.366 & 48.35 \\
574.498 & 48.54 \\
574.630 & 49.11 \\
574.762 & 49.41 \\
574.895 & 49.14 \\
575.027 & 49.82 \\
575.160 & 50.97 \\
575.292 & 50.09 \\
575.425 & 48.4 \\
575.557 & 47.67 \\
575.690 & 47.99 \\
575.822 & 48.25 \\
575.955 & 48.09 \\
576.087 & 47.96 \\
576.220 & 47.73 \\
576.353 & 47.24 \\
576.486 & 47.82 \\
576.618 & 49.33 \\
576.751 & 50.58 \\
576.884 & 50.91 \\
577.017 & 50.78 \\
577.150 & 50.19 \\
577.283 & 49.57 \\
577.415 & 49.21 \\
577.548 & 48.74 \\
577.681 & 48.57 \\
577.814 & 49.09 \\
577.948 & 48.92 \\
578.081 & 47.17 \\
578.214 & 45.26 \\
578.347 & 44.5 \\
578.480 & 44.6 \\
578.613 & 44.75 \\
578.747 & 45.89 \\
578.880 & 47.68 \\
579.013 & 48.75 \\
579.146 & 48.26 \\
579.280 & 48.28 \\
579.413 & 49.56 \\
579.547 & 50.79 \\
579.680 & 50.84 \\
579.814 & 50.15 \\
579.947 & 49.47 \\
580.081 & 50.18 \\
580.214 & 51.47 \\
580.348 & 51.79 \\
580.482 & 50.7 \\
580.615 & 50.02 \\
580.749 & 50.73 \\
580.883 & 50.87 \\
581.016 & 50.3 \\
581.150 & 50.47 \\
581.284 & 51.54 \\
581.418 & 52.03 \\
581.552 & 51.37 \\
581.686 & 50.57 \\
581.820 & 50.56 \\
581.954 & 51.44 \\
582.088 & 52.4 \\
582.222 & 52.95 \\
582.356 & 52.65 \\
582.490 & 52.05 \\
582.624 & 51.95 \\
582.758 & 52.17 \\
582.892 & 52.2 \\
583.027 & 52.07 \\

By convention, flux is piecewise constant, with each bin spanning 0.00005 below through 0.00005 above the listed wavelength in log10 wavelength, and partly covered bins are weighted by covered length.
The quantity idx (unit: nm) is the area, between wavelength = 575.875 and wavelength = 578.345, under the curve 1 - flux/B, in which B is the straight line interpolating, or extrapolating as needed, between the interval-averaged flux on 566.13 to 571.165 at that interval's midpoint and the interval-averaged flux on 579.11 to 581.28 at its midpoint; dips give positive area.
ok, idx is 0.04 nm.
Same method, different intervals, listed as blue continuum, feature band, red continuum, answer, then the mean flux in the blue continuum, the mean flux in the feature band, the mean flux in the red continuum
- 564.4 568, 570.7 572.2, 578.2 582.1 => 0.087 nm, 47.4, 45.4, 49.5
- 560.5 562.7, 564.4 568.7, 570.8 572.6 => -0.127 nm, 45.4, 47.2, 46.4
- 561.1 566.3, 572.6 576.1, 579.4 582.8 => 0.049 nm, 46.4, 48.6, 51.1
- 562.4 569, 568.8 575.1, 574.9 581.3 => 0.091 nm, 47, 47.3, 49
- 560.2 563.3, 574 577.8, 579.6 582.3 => 0.032 nm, 45.1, 49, 51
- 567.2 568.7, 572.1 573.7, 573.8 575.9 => 0.016 nm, 47.9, 48.2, 49.1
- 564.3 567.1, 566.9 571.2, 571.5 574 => 0.071 nm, 46.9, 46.7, 48.2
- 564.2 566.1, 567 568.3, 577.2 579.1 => -0.036 nm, 47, 48.4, 47.4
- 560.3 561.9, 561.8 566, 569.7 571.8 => -0.152 nm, 45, 46.7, 45.4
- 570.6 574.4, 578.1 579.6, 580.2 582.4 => 0.091 nm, 47.2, 47.1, 51.3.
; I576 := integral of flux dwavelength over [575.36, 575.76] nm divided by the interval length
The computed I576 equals 48.1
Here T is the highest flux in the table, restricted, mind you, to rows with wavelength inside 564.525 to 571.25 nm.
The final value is 49.67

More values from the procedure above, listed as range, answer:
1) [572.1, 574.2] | 50.27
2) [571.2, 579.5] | 50.97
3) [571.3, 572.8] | 49.92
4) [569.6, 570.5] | 48.82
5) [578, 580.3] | 51.47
